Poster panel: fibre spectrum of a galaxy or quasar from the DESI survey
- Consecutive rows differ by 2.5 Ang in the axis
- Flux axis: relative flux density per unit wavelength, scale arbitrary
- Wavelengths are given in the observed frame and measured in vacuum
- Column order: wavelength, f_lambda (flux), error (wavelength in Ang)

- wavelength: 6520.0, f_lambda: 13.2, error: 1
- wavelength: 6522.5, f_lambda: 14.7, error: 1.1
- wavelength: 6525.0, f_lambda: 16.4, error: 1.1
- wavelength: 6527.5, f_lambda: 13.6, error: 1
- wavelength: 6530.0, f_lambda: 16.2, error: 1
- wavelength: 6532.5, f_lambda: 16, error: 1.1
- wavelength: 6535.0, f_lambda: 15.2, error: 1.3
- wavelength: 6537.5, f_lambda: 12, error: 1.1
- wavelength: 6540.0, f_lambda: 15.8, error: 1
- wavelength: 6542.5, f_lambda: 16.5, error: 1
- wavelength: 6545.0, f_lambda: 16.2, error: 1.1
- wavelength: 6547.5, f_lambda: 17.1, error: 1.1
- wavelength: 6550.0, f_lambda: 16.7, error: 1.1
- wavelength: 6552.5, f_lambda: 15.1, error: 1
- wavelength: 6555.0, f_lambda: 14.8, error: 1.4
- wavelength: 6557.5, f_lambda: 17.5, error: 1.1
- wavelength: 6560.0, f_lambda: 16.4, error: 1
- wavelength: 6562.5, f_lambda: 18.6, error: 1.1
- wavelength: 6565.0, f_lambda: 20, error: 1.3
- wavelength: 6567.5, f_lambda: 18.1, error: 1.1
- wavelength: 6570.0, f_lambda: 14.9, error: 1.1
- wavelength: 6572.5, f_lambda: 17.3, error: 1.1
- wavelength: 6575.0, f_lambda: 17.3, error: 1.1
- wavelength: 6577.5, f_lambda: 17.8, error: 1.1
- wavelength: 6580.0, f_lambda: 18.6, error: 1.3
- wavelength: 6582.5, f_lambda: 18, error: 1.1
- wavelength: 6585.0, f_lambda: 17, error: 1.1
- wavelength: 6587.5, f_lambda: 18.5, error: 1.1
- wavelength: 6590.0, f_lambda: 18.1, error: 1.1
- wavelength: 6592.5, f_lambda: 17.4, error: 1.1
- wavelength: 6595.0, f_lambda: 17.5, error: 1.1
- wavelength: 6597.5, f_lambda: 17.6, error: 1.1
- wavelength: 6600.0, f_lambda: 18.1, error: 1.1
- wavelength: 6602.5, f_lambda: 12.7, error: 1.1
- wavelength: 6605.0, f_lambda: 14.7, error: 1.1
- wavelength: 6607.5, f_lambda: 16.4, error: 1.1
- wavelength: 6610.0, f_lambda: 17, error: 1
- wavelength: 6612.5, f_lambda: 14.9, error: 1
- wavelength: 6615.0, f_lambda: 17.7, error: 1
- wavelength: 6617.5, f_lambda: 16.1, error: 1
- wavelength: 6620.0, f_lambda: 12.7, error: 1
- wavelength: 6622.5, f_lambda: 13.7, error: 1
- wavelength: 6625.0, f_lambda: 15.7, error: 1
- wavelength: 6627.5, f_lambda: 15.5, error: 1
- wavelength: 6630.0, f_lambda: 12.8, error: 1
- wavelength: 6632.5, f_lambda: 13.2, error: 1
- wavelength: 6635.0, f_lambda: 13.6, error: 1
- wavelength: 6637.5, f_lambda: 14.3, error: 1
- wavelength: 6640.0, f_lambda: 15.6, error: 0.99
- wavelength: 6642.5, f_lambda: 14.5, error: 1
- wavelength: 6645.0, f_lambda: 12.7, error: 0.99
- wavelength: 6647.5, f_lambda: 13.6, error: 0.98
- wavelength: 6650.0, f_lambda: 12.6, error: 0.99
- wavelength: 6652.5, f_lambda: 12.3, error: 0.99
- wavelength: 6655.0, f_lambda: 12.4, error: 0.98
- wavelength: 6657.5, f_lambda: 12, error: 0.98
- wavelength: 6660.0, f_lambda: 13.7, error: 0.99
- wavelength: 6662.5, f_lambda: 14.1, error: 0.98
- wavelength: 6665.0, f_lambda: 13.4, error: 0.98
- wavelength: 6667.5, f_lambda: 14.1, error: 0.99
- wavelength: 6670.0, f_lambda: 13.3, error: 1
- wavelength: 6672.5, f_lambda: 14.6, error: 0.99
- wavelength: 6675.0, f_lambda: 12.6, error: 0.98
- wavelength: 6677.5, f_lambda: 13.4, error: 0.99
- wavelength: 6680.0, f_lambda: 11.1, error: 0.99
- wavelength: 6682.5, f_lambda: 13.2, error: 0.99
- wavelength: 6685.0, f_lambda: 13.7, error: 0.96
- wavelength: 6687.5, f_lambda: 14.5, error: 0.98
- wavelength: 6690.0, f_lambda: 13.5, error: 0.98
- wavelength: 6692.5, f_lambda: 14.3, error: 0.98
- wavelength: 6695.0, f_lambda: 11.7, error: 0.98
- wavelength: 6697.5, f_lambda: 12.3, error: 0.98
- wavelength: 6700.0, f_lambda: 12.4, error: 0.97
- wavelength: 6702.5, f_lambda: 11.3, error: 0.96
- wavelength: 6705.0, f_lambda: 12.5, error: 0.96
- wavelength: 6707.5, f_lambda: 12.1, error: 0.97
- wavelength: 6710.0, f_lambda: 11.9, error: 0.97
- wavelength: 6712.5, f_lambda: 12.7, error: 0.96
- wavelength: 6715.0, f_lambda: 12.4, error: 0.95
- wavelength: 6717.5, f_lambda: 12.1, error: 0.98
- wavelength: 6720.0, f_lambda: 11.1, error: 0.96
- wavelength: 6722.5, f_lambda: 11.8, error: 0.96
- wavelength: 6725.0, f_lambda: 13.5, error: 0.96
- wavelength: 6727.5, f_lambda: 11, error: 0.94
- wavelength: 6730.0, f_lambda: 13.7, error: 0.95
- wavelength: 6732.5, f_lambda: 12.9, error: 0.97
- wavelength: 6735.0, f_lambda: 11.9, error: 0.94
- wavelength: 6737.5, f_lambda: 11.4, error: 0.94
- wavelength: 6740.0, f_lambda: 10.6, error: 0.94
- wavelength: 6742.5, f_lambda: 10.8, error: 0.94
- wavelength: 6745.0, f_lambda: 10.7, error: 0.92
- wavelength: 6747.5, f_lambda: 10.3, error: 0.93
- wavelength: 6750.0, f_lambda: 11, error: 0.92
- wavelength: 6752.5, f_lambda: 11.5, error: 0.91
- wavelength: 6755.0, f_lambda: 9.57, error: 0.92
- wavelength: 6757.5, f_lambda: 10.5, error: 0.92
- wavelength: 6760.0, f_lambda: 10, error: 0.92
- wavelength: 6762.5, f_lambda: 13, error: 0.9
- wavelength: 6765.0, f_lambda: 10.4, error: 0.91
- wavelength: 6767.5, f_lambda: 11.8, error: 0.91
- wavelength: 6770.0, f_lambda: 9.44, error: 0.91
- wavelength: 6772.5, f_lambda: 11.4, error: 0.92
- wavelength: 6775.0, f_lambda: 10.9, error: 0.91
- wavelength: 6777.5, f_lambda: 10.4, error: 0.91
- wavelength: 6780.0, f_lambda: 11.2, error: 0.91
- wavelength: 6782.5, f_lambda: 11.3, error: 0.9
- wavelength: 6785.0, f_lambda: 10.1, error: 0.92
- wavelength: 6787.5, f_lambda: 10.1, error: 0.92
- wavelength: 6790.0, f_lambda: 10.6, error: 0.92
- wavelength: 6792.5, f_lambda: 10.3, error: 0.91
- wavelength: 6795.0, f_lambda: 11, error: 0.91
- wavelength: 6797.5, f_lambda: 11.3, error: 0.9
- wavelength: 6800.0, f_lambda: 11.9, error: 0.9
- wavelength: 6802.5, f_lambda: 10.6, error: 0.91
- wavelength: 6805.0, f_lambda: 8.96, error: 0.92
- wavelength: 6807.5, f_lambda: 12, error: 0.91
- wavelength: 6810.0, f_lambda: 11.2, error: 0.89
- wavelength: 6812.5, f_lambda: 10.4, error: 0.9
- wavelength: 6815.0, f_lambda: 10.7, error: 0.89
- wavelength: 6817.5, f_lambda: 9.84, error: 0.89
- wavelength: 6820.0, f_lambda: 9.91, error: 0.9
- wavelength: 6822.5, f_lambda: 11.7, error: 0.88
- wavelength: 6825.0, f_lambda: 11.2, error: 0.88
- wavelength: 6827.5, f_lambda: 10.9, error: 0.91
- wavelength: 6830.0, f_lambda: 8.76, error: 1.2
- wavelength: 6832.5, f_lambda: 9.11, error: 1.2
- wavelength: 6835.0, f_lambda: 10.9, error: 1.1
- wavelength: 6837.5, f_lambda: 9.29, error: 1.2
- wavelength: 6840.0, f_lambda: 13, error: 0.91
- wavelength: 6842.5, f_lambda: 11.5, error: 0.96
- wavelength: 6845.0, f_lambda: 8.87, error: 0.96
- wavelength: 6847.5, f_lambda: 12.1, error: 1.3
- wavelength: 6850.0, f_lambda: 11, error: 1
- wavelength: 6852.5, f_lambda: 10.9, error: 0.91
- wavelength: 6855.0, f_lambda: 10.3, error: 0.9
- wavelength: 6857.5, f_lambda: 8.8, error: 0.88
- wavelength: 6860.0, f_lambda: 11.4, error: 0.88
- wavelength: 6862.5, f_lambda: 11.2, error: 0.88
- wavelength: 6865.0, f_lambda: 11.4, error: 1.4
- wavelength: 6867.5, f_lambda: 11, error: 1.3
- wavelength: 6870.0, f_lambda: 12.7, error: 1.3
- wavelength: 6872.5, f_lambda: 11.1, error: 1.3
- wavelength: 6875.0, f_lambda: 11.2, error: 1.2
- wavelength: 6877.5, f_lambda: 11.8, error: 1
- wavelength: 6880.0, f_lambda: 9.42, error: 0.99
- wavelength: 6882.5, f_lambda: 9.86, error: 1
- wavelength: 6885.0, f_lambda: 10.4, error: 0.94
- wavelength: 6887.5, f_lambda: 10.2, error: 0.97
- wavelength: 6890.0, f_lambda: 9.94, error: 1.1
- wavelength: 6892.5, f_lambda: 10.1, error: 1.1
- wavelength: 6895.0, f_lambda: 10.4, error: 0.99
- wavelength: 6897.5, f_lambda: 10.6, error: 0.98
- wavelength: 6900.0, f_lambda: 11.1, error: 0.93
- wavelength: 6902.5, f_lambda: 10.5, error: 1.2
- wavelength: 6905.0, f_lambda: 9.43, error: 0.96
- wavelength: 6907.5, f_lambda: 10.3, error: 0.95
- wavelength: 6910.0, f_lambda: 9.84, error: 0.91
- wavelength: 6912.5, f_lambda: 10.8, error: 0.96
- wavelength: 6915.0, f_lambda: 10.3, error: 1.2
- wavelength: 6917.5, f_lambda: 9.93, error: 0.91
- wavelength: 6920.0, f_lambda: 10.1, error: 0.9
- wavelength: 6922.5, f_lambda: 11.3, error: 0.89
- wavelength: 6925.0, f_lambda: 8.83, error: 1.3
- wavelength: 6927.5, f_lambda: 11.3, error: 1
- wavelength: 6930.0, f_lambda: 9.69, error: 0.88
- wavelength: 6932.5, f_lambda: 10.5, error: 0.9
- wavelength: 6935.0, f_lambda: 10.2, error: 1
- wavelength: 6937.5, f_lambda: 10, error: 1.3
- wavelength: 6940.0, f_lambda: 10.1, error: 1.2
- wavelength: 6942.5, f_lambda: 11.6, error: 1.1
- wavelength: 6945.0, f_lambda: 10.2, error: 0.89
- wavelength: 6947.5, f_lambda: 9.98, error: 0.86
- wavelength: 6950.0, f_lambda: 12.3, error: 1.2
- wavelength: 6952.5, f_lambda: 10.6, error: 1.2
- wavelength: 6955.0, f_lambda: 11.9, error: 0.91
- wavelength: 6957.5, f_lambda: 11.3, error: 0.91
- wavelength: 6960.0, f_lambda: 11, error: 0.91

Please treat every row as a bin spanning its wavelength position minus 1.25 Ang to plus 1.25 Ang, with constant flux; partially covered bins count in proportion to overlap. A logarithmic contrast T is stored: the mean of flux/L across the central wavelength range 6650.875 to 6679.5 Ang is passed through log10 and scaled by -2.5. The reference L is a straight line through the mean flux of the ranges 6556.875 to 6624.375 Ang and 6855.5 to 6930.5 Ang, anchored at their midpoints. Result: 0.16 mag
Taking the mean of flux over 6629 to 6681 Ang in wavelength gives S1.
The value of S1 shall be 13.3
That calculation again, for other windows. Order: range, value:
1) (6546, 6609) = 17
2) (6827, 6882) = 10.7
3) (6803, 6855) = 10.6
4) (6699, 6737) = 12.2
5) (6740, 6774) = 10.8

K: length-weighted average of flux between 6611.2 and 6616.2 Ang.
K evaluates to 16.3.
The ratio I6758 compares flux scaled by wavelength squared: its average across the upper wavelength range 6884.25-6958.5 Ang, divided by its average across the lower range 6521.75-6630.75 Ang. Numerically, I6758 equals 0.71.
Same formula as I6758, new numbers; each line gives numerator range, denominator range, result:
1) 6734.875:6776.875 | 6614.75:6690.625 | 0.82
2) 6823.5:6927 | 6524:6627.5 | 0.70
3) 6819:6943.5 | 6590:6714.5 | 0.81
